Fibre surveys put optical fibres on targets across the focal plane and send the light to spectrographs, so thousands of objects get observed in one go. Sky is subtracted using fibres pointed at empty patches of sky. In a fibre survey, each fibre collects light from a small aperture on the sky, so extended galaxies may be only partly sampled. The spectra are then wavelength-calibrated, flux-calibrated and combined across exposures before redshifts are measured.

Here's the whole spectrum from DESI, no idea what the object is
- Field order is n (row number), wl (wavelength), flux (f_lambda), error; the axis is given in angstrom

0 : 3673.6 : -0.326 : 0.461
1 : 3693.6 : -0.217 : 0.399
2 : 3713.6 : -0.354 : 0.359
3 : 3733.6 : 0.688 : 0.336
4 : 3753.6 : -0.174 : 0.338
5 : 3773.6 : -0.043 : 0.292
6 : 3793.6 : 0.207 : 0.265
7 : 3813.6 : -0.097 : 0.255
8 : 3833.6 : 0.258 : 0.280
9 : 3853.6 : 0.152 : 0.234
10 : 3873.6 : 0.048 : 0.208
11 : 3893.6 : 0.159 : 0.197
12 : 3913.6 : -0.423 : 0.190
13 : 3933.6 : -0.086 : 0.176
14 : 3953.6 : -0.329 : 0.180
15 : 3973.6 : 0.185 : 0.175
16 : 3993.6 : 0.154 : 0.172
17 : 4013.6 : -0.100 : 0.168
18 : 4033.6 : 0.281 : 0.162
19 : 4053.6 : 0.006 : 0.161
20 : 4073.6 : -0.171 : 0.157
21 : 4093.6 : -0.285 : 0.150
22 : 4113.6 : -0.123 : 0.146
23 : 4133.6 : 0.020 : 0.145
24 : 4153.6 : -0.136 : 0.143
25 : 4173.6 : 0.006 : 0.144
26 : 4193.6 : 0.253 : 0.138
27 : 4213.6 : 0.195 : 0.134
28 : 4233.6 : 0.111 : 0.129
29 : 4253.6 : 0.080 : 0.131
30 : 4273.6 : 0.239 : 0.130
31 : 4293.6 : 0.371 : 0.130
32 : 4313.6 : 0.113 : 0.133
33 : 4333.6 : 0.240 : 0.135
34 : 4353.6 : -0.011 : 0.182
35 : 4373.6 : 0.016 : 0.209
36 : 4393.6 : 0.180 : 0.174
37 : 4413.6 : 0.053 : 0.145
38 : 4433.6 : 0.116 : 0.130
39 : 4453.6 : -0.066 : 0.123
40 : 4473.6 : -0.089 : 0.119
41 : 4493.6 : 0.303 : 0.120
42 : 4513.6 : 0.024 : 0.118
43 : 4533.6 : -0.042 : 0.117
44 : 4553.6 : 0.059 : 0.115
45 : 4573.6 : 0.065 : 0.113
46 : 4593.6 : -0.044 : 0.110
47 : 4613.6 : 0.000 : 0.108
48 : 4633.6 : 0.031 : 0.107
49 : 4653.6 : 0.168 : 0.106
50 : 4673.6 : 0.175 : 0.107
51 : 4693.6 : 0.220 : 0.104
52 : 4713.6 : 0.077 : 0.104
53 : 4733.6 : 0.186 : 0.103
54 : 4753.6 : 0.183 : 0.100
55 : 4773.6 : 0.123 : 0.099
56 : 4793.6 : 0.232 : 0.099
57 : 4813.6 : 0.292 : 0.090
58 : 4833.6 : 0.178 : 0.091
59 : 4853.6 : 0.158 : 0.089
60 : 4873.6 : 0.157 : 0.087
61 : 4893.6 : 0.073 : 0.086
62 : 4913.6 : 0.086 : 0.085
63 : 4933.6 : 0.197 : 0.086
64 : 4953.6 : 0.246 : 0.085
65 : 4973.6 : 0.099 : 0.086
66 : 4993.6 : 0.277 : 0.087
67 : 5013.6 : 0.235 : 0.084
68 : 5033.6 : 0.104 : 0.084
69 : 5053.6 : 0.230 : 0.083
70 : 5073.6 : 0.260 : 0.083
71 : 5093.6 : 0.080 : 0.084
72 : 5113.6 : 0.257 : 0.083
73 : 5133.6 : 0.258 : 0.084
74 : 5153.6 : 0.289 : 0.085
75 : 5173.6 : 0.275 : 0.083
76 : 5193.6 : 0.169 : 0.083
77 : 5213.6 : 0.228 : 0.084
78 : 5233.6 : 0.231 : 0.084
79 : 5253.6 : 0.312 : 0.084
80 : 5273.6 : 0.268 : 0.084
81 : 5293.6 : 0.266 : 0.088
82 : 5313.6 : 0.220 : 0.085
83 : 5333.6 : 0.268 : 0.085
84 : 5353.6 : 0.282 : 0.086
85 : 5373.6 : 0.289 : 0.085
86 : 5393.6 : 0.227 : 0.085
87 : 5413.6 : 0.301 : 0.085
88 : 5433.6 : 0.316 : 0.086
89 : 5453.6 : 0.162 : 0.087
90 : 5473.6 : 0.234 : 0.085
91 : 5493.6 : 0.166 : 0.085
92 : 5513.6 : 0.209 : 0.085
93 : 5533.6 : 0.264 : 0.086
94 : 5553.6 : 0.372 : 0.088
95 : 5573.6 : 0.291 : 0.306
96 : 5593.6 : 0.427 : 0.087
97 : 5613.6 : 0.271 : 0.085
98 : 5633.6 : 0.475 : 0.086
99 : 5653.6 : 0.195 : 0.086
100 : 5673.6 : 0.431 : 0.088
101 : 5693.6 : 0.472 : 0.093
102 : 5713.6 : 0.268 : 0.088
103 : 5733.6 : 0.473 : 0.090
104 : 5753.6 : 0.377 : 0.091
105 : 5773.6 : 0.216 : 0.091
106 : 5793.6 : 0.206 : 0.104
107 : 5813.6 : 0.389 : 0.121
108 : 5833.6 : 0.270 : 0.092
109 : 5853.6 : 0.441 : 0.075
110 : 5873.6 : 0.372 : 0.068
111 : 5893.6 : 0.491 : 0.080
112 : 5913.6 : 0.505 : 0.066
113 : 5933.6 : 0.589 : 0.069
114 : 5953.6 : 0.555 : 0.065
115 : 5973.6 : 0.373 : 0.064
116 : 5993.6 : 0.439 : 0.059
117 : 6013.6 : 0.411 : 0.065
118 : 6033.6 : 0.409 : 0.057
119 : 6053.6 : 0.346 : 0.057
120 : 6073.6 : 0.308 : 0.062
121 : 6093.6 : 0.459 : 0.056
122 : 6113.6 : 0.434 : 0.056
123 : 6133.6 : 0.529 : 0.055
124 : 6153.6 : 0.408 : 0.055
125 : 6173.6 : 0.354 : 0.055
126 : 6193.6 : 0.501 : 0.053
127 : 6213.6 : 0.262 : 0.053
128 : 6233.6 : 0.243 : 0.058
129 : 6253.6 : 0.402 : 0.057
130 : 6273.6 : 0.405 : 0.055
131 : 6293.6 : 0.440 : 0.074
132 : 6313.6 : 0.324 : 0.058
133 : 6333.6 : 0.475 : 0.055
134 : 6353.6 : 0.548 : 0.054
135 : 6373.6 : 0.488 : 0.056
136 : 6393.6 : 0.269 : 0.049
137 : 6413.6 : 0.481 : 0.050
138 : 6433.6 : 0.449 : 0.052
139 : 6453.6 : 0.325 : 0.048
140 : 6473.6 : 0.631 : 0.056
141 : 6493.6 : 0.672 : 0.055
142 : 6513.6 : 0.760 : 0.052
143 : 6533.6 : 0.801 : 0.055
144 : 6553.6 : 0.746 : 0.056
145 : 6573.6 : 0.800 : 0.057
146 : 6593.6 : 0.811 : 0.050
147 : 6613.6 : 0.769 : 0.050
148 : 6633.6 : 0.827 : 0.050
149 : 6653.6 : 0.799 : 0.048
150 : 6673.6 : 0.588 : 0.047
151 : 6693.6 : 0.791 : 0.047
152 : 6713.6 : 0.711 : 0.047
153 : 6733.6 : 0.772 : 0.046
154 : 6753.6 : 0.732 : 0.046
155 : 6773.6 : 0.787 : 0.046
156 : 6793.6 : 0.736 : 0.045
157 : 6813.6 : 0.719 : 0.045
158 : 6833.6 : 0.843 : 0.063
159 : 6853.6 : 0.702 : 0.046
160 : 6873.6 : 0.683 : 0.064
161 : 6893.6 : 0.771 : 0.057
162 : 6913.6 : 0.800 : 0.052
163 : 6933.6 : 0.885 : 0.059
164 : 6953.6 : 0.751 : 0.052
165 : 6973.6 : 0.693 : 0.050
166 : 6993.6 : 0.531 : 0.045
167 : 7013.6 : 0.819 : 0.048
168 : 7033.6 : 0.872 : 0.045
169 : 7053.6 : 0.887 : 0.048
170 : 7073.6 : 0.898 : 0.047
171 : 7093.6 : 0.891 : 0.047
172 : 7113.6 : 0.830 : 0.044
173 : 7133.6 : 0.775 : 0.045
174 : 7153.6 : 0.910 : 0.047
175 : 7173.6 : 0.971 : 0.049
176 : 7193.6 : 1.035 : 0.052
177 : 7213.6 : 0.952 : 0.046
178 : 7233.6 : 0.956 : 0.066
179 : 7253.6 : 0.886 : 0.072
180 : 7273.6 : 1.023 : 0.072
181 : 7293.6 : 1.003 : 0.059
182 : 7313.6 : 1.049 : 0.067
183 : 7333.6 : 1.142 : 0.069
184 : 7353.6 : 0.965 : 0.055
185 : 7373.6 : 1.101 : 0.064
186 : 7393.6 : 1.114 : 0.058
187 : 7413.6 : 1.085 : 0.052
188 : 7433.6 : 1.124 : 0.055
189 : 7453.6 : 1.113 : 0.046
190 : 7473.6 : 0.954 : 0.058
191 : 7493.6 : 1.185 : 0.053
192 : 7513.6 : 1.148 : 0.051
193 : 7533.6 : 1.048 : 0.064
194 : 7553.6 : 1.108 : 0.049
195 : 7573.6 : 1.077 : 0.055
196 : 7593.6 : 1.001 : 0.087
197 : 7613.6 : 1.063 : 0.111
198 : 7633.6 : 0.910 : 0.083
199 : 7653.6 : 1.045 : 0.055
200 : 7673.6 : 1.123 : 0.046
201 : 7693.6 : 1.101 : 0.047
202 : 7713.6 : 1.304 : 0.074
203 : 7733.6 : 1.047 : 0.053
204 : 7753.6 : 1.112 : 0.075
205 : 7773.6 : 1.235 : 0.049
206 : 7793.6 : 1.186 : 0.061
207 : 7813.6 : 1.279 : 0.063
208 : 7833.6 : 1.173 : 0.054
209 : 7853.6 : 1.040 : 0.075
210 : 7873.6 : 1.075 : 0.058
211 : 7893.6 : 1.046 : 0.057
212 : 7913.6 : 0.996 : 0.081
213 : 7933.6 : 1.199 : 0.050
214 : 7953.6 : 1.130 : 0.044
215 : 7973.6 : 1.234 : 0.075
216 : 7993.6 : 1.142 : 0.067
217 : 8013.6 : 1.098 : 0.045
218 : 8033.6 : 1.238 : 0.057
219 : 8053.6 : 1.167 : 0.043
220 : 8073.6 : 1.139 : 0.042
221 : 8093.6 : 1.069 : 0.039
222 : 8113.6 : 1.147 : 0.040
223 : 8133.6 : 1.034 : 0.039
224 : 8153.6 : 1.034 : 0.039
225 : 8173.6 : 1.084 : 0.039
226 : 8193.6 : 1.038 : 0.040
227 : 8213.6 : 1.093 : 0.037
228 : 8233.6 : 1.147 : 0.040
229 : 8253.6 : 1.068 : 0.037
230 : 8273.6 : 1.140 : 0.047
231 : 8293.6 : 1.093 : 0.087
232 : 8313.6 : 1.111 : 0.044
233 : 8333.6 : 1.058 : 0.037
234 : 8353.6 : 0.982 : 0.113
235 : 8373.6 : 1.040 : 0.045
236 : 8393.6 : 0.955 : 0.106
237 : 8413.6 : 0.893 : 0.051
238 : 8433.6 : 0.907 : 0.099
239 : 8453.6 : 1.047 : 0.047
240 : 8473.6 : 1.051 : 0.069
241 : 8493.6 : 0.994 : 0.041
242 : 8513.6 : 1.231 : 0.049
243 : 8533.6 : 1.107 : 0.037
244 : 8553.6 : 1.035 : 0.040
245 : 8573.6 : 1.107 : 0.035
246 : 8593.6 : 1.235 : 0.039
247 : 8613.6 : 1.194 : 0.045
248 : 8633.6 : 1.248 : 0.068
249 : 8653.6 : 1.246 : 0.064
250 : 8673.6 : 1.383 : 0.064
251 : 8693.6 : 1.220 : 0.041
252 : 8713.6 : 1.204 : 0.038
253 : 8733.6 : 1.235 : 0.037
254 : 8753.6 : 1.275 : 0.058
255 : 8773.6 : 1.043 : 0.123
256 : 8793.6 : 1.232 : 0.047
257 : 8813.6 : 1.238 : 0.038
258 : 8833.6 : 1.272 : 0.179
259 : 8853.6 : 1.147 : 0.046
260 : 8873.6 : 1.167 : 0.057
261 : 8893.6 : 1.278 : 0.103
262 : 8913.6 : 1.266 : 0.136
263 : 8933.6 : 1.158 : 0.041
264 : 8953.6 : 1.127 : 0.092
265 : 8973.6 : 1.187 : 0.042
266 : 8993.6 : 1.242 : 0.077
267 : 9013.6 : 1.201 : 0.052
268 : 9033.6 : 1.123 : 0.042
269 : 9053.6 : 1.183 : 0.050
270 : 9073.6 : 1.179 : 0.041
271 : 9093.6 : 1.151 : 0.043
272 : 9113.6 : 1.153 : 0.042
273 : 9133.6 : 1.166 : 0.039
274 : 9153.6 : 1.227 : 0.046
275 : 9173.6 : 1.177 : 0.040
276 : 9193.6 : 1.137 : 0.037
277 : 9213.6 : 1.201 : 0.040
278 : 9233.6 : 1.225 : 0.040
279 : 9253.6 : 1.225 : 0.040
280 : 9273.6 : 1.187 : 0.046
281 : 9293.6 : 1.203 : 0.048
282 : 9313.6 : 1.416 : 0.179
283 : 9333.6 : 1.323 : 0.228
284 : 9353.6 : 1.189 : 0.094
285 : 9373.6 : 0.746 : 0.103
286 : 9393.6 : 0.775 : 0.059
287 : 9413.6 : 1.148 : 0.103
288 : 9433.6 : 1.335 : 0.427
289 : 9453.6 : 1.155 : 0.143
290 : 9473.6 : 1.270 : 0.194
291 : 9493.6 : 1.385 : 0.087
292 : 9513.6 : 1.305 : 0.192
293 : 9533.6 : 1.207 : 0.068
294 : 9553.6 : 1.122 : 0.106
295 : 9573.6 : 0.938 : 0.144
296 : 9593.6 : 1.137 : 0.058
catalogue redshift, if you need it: 0.625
